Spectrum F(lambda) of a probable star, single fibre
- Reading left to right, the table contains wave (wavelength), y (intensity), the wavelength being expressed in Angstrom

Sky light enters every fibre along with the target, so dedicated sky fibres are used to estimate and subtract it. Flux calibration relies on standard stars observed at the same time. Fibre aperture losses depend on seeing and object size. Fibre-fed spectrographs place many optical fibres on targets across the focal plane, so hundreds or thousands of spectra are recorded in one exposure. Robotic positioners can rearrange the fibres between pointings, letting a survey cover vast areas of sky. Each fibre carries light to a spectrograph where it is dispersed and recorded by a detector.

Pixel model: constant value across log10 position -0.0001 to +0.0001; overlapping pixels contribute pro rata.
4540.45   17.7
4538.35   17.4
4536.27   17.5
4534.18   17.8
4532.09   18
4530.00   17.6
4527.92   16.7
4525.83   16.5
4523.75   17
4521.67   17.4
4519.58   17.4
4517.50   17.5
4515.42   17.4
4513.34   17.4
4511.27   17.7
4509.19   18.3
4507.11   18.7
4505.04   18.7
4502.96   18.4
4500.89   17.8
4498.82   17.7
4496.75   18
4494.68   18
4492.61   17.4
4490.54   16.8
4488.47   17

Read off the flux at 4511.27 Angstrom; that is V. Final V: 17.7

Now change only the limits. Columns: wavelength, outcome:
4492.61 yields 17.4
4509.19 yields 18.3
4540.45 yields 17.7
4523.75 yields 17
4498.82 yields 17.7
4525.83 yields 16.5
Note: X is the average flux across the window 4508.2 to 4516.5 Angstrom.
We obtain 17.7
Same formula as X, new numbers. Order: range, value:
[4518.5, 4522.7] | 17.4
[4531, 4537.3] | 17.7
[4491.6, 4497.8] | 17.8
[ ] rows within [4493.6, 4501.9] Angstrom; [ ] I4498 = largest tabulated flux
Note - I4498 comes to 18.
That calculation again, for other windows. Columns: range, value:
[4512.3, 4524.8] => 17.5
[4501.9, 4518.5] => 18.7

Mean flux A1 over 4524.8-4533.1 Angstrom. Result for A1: 17.2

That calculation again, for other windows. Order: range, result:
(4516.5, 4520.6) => 17.5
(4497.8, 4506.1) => 18.2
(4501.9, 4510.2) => 18.5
